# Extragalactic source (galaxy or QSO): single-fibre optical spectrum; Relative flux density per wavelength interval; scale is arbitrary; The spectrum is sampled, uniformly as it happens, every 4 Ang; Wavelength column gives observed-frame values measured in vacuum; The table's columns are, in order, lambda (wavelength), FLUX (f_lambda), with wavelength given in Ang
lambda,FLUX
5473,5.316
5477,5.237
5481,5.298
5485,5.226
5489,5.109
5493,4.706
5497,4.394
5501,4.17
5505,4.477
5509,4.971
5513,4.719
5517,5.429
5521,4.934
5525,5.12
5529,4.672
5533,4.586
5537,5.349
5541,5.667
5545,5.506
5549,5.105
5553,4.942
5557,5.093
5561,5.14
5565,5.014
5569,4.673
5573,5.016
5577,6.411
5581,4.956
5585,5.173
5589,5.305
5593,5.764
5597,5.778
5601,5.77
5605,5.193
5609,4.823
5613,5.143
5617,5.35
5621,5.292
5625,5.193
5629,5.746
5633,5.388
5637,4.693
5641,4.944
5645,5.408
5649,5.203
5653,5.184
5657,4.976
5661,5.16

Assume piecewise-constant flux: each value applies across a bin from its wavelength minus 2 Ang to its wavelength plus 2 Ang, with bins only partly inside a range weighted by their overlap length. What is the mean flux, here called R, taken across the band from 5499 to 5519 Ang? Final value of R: 4.75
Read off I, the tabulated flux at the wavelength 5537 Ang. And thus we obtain 5.349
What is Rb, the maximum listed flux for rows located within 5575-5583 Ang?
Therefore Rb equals 6.411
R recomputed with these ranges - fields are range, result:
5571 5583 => 5.46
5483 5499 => 4.86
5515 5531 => 5.04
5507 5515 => 4.85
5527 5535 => 4.63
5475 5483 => 5.27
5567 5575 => 4.84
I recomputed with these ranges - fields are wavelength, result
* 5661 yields 5.16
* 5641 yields 4.944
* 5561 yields 5.14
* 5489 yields 5.109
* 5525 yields 5.12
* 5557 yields 5.093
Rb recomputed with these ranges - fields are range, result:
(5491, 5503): 4.706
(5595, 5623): 5.778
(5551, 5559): 5.093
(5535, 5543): 5.667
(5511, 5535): 5.429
